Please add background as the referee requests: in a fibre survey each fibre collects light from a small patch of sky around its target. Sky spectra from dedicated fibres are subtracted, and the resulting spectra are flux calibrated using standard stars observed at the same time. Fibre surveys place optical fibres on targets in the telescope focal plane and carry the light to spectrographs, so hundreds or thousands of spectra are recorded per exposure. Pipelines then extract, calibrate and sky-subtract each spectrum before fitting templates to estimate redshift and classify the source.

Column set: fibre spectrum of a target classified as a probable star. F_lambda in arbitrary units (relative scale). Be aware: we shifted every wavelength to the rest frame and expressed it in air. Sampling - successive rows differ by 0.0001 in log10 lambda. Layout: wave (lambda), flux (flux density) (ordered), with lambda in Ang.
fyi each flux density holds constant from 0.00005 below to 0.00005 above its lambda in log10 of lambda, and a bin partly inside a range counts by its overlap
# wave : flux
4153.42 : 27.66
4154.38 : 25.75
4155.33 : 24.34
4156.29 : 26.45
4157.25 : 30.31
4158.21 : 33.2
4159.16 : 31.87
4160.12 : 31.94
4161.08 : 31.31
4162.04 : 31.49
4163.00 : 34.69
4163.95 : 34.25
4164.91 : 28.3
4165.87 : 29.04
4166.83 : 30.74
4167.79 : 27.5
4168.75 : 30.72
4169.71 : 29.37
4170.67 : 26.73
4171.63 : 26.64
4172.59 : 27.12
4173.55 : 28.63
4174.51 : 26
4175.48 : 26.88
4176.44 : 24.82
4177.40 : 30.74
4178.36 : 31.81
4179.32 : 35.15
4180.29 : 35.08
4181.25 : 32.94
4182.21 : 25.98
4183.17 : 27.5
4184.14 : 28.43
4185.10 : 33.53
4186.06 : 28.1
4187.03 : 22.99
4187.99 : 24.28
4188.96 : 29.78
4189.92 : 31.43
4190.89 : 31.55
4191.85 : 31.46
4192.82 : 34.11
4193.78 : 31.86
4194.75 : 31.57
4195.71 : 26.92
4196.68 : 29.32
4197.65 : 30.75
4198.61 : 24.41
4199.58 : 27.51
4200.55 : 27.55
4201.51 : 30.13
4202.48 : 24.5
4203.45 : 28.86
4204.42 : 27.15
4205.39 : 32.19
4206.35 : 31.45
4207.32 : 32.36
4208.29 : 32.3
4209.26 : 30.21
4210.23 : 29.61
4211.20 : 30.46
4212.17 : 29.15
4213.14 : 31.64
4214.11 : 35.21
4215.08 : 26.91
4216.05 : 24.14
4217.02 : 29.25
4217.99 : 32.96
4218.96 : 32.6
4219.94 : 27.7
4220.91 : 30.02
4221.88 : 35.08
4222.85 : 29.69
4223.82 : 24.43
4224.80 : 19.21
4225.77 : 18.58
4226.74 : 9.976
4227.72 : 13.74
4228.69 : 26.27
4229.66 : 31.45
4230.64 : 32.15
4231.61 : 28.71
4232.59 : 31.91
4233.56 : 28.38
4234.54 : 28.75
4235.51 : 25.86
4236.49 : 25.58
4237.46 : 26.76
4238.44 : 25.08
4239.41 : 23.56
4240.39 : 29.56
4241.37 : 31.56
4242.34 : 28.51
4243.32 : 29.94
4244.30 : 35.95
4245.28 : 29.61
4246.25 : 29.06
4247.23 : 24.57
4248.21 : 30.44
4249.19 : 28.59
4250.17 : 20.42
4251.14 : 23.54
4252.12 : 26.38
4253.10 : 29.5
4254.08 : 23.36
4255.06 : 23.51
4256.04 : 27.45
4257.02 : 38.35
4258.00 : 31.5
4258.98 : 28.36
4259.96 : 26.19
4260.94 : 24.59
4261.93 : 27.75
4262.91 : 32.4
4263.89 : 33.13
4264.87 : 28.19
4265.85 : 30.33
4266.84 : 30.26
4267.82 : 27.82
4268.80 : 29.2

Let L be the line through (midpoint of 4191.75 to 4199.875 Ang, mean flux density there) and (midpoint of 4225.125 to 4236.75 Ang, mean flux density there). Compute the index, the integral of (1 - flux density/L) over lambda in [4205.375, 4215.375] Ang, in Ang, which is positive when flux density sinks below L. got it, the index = -1.2 Ang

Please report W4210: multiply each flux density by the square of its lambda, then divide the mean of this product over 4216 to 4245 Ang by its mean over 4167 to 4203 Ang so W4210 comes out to 1.0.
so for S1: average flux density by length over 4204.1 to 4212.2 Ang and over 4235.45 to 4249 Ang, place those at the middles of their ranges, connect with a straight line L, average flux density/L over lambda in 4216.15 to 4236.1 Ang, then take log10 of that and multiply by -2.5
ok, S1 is 0.10 mag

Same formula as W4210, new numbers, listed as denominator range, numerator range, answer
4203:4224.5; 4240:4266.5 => 0.97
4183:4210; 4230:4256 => 0.97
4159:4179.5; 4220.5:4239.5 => 0.89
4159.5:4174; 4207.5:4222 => 1.04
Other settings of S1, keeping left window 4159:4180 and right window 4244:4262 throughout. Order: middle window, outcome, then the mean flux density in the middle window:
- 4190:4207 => -0.02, 29.6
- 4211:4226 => 0.00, 28.7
